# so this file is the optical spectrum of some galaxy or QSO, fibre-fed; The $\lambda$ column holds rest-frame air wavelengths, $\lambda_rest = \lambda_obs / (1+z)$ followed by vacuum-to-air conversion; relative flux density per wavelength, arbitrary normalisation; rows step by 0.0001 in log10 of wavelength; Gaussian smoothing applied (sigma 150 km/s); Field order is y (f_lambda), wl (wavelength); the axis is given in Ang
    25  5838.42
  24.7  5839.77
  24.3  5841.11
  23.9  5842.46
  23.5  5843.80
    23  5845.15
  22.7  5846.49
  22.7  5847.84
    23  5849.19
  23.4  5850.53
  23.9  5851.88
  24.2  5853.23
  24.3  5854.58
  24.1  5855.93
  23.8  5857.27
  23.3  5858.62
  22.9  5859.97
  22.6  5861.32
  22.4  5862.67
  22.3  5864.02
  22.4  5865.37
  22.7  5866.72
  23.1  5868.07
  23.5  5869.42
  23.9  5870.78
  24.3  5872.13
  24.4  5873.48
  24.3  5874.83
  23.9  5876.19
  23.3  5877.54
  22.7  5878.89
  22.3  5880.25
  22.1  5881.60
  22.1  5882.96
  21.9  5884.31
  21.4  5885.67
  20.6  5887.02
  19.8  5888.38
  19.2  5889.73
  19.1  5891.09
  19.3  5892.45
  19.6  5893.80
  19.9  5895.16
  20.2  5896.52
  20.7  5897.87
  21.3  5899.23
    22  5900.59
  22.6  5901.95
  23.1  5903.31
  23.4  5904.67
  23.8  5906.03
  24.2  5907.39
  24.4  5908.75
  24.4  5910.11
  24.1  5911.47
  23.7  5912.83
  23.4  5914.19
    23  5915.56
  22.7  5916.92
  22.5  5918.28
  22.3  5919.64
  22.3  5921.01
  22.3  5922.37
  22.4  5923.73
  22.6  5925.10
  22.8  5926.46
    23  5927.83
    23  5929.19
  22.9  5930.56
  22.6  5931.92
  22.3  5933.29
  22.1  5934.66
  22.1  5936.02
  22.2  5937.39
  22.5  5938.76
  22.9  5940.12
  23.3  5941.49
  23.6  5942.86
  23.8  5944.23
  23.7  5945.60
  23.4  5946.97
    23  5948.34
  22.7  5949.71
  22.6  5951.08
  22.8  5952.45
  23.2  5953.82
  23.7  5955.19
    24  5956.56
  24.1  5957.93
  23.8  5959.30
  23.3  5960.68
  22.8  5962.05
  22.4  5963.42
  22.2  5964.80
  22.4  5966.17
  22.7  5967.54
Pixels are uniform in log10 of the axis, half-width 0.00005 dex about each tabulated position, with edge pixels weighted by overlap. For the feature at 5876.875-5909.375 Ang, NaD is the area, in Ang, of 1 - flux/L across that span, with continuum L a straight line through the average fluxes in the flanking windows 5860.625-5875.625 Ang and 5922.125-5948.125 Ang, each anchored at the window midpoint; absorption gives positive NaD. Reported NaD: 2.08 Ang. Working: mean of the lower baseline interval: 23.3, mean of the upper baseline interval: 22.8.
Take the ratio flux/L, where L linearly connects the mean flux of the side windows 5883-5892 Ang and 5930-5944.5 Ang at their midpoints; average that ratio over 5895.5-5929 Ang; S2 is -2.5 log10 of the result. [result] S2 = -0.06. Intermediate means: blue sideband 20.4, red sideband 22.7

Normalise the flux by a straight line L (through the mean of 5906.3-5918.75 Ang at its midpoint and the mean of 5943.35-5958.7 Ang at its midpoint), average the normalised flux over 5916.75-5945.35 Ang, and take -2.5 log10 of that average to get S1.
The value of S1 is 0.04 mag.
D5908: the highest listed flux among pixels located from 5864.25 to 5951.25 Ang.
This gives 24.4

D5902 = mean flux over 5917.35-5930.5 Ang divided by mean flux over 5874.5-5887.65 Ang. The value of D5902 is 1.0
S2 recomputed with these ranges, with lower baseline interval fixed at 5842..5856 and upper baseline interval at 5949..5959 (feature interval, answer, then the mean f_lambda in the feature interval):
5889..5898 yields 0.189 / 19.7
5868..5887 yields 0.021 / 23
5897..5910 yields 0.025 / 22.9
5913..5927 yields 0.034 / 22.7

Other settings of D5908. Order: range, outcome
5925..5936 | 23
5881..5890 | 22.1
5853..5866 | 24.3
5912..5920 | 23.7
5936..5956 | 23.8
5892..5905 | 23.4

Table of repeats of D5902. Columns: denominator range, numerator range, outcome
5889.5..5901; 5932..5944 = 1.13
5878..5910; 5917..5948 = 1.05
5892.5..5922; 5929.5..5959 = 1.02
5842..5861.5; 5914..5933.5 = 0.97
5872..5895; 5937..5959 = 1.07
